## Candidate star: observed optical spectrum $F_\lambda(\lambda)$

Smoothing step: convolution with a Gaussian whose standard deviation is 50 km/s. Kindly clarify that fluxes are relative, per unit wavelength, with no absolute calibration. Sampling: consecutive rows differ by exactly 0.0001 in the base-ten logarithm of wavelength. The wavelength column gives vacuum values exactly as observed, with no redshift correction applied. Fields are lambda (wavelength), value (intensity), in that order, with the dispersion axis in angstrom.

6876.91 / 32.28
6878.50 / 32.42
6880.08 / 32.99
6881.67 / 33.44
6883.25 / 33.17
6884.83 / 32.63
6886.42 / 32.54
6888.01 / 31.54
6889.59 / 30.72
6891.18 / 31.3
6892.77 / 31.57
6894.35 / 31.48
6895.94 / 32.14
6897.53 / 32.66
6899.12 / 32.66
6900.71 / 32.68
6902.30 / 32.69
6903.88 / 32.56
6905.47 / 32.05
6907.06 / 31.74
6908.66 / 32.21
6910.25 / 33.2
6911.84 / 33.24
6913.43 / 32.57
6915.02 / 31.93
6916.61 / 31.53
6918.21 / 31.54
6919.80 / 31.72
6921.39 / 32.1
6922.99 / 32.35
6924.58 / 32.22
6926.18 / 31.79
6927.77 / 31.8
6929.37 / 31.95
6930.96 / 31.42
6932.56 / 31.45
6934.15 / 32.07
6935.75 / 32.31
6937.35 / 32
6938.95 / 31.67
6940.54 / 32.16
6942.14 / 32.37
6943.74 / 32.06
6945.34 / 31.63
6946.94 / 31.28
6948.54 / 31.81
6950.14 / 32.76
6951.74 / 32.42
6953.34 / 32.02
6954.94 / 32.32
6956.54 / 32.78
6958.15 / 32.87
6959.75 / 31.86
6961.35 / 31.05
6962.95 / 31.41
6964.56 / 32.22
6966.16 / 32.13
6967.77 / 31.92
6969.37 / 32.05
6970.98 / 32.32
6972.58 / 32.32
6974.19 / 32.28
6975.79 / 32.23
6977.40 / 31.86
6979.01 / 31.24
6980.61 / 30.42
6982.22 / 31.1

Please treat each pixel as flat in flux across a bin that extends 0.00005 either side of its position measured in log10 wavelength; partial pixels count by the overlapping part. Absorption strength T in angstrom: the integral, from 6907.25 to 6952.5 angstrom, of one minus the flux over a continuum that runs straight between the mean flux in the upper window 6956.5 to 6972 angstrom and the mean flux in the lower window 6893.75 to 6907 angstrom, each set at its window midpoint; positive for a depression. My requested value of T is 0.2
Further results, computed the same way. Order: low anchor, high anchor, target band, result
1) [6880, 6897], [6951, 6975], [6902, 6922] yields -0.07 angstrom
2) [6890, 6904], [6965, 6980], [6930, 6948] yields 0.13 angstrom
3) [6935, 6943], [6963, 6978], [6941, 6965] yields 0.03 angstrom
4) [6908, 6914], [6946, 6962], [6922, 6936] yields 0.27 angstrom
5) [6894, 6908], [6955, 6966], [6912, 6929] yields 0.12 angstrom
